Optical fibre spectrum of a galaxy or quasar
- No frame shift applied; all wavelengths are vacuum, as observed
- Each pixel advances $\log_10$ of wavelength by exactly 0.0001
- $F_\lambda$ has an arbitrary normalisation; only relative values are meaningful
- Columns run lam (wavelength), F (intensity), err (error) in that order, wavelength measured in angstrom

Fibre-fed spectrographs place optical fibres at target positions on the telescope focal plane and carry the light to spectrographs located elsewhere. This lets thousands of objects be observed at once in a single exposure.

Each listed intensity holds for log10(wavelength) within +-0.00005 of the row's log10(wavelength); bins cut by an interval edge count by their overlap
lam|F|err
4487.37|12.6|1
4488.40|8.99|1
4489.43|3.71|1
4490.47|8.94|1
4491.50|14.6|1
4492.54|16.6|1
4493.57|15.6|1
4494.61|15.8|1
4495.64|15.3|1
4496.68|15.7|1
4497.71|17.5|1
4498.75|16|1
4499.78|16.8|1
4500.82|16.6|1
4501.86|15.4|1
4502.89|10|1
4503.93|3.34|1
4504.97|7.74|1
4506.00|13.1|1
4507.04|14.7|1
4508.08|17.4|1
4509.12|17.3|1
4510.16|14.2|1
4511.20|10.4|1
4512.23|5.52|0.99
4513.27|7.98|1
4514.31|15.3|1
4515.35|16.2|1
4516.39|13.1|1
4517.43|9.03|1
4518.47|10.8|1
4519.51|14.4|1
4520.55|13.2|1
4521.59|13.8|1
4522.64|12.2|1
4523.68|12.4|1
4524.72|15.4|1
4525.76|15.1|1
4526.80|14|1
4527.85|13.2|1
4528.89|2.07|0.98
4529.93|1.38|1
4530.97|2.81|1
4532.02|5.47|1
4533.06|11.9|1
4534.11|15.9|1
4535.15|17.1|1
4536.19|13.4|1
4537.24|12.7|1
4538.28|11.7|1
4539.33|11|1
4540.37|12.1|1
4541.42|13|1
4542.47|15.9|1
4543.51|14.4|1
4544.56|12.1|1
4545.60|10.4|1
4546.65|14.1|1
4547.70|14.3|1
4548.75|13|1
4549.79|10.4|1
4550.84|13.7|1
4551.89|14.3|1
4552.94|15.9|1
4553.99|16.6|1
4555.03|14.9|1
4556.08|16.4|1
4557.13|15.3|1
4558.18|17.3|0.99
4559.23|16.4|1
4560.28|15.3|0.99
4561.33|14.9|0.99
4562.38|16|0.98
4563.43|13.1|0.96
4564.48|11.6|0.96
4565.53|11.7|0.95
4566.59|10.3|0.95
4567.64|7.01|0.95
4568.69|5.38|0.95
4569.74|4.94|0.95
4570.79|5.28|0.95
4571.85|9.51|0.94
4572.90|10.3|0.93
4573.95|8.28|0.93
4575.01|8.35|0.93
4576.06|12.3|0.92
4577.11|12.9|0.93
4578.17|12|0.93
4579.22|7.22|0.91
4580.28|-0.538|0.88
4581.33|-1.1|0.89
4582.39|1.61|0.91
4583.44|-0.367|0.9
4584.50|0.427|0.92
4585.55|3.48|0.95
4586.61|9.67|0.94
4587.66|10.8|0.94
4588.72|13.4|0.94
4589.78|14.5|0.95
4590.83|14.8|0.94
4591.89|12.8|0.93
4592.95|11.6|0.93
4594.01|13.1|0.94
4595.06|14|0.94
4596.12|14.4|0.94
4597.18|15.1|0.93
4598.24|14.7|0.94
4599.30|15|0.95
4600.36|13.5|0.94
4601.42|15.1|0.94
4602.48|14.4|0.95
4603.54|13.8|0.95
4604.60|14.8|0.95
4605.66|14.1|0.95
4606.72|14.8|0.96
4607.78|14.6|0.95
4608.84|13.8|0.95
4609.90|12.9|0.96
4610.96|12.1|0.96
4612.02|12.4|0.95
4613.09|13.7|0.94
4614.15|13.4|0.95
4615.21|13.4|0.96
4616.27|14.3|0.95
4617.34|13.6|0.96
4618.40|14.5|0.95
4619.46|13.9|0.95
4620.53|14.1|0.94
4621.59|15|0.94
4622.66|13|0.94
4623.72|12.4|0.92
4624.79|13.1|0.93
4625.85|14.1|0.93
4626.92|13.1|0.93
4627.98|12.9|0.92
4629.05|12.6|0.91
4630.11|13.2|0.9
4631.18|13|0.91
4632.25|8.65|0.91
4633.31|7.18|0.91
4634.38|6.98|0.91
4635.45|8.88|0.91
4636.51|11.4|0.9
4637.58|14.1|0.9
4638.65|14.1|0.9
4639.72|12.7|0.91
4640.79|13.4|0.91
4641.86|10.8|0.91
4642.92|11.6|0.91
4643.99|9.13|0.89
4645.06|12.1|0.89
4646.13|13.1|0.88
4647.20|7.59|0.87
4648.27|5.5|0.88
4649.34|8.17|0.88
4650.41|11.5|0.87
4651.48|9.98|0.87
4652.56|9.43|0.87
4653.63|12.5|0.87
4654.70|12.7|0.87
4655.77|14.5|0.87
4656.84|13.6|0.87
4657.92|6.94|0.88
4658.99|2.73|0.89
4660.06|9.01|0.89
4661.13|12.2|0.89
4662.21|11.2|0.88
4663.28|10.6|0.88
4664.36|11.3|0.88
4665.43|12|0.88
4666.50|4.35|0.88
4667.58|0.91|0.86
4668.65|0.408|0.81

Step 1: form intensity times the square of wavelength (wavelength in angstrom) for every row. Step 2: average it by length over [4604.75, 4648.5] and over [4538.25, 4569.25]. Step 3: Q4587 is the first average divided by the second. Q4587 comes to 0.96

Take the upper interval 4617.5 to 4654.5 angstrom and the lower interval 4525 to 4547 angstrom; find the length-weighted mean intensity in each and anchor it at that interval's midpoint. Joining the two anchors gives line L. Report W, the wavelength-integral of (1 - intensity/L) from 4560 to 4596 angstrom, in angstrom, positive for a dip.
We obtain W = 7.0 angstrom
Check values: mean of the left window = 11.4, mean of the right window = 11.6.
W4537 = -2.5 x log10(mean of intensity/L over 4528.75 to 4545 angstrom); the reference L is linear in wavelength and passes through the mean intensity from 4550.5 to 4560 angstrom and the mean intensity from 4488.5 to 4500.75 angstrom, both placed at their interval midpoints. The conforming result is 0.35 mag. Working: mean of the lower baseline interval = 14.1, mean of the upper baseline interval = 15.7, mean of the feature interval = 11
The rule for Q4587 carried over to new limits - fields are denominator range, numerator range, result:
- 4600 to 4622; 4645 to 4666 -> 0.75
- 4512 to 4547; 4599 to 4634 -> 1.17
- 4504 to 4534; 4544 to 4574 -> 1.11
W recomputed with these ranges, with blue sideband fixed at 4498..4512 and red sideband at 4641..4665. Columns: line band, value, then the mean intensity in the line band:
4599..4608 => -2.5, 14.4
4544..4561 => -2.9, 14.4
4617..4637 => -2.4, 12.2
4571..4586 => 7.4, 6.02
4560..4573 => 1.9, 10.3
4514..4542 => 2.2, 11.8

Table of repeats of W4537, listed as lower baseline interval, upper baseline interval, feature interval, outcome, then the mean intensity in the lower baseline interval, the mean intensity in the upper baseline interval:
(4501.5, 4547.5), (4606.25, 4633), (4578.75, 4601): 0.33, 11.9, 13.2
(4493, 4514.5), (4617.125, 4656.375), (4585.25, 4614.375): -0.10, 13.4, 11.7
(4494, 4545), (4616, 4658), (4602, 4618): -0.15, 12.5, 11.8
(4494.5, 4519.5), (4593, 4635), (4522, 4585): 0.20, 13.1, 13.3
